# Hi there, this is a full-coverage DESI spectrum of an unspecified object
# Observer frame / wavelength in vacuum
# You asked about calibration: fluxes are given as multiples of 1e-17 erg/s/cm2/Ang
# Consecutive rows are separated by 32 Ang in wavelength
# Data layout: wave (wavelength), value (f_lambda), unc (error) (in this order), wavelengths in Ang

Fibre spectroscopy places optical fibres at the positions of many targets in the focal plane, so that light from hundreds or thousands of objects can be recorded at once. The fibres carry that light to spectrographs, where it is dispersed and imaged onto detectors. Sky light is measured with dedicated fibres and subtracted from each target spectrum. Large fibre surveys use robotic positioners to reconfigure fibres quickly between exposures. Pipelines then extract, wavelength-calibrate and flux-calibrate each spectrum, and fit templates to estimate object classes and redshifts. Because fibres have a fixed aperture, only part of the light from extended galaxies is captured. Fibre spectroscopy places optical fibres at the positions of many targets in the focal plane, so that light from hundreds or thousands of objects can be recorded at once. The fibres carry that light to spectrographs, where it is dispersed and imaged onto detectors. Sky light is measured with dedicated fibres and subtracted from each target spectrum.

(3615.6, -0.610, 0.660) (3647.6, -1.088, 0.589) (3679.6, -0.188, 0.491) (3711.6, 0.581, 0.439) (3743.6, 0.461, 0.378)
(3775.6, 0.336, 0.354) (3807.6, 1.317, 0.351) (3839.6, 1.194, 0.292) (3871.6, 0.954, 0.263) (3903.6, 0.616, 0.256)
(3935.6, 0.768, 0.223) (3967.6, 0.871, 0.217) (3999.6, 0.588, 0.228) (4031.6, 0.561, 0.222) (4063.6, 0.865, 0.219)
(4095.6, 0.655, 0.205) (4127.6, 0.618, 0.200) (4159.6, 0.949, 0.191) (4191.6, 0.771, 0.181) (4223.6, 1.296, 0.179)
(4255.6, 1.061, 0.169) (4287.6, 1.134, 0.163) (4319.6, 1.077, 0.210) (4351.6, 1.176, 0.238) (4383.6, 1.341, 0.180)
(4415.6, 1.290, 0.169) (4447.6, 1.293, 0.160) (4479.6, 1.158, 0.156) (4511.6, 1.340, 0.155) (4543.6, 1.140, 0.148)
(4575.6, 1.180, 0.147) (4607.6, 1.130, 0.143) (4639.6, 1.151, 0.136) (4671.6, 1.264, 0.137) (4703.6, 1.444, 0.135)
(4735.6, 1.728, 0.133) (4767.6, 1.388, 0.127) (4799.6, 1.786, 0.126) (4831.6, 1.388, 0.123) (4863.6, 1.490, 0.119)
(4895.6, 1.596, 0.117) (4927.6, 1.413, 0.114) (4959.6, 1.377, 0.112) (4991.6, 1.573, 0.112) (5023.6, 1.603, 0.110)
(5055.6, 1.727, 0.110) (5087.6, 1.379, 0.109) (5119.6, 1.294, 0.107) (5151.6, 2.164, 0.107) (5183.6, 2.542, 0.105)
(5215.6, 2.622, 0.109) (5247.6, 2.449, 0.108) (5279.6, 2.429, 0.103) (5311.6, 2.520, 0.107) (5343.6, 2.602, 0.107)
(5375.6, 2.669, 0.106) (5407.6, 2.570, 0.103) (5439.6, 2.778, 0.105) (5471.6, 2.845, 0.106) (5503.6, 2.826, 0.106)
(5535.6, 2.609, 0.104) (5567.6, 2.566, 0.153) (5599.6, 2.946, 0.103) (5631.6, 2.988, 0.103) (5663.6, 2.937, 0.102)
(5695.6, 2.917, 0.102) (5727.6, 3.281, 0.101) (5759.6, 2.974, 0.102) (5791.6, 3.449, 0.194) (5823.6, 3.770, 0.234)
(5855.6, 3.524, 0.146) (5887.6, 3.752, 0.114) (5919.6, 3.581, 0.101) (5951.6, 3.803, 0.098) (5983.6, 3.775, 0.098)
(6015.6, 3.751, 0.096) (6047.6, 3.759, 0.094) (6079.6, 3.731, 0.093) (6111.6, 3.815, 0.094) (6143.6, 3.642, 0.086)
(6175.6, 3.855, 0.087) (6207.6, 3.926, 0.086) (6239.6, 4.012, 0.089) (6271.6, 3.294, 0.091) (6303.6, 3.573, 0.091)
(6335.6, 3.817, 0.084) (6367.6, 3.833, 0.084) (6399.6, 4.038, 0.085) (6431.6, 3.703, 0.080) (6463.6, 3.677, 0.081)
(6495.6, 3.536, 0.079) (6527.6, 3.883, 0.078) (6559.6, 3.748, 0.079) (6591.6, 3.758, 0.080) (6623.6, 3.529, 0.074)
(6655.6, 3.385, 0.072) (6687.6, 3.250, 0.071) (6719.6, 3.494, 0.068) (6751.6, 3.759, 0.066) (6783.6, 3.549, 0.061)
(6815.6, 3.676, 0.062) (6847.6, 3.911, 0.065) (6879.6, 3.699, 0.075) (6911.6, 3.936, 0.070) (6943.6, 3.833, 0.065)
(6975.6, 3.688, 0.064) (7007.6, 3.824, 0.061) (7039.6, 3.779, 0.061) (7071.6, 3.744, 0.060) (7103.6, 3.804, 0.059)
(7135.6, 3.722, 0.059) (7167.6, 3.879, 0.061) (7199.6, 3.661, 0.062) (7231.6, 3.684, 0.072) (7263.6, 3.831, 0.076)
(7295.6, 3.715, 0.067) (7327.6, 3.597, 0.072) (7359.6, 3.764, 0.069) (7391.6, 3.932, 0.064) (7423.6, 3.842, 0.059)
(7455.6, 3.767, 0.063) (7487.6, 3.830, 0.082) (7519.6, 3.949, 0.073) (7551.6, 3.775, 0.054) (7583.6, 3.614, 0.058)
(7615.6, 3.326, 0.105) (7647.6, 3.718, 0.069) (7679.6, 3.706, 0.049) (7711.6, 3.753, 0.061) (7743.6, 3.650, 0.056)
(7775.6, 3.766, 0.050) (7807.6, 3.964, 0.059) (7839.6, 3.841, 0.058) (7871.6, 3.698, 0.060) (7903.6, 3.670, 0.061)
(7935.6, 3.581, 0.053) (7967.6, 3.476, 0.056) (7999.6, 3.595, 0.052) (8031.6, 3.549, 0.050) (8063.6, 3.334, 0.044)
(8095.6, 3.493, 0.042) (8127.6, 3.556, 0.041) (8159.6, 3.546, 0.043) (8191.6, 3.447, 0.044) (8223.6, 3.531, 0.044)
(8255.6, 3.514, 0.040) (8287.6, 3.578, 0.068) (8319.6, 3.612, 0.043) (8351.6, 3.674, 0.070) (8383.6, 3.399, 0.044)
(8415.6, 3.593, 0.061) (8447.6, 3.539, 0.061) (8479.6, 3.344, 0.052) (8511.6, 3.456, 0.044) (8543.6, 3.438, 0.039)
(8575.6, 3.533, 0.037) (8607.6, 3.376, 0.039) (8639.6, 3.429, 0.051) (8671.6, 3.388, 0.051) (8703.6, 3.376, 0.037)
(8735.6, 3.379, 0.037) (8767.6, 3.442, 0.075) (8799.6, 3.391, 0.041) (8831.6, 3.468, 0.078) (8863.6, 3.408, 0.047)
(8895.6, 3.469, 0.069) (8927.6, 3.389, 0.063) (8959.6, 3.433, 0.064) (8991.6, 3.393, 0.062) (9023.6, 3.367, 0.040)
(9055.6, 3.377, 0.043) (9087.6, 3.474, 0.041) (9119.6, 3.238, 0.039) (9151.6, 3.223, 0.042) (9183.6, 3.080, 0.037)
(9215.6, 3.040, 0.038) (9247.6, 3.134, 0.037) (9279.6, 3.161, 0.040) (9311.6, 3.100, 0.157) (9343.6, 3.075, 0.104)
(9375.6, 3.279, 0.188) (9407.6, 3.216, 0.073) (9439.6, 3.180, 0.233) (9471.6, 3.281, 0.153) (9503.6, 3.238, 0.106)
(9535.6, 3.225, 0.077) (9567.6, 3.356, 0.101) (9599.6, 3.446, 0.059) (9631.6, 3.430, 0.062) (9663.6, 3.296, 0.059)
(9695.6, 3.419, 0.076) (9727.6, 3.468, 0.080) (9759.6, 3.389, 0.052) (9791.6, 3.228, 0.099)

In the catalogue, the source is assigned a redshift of 0.290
